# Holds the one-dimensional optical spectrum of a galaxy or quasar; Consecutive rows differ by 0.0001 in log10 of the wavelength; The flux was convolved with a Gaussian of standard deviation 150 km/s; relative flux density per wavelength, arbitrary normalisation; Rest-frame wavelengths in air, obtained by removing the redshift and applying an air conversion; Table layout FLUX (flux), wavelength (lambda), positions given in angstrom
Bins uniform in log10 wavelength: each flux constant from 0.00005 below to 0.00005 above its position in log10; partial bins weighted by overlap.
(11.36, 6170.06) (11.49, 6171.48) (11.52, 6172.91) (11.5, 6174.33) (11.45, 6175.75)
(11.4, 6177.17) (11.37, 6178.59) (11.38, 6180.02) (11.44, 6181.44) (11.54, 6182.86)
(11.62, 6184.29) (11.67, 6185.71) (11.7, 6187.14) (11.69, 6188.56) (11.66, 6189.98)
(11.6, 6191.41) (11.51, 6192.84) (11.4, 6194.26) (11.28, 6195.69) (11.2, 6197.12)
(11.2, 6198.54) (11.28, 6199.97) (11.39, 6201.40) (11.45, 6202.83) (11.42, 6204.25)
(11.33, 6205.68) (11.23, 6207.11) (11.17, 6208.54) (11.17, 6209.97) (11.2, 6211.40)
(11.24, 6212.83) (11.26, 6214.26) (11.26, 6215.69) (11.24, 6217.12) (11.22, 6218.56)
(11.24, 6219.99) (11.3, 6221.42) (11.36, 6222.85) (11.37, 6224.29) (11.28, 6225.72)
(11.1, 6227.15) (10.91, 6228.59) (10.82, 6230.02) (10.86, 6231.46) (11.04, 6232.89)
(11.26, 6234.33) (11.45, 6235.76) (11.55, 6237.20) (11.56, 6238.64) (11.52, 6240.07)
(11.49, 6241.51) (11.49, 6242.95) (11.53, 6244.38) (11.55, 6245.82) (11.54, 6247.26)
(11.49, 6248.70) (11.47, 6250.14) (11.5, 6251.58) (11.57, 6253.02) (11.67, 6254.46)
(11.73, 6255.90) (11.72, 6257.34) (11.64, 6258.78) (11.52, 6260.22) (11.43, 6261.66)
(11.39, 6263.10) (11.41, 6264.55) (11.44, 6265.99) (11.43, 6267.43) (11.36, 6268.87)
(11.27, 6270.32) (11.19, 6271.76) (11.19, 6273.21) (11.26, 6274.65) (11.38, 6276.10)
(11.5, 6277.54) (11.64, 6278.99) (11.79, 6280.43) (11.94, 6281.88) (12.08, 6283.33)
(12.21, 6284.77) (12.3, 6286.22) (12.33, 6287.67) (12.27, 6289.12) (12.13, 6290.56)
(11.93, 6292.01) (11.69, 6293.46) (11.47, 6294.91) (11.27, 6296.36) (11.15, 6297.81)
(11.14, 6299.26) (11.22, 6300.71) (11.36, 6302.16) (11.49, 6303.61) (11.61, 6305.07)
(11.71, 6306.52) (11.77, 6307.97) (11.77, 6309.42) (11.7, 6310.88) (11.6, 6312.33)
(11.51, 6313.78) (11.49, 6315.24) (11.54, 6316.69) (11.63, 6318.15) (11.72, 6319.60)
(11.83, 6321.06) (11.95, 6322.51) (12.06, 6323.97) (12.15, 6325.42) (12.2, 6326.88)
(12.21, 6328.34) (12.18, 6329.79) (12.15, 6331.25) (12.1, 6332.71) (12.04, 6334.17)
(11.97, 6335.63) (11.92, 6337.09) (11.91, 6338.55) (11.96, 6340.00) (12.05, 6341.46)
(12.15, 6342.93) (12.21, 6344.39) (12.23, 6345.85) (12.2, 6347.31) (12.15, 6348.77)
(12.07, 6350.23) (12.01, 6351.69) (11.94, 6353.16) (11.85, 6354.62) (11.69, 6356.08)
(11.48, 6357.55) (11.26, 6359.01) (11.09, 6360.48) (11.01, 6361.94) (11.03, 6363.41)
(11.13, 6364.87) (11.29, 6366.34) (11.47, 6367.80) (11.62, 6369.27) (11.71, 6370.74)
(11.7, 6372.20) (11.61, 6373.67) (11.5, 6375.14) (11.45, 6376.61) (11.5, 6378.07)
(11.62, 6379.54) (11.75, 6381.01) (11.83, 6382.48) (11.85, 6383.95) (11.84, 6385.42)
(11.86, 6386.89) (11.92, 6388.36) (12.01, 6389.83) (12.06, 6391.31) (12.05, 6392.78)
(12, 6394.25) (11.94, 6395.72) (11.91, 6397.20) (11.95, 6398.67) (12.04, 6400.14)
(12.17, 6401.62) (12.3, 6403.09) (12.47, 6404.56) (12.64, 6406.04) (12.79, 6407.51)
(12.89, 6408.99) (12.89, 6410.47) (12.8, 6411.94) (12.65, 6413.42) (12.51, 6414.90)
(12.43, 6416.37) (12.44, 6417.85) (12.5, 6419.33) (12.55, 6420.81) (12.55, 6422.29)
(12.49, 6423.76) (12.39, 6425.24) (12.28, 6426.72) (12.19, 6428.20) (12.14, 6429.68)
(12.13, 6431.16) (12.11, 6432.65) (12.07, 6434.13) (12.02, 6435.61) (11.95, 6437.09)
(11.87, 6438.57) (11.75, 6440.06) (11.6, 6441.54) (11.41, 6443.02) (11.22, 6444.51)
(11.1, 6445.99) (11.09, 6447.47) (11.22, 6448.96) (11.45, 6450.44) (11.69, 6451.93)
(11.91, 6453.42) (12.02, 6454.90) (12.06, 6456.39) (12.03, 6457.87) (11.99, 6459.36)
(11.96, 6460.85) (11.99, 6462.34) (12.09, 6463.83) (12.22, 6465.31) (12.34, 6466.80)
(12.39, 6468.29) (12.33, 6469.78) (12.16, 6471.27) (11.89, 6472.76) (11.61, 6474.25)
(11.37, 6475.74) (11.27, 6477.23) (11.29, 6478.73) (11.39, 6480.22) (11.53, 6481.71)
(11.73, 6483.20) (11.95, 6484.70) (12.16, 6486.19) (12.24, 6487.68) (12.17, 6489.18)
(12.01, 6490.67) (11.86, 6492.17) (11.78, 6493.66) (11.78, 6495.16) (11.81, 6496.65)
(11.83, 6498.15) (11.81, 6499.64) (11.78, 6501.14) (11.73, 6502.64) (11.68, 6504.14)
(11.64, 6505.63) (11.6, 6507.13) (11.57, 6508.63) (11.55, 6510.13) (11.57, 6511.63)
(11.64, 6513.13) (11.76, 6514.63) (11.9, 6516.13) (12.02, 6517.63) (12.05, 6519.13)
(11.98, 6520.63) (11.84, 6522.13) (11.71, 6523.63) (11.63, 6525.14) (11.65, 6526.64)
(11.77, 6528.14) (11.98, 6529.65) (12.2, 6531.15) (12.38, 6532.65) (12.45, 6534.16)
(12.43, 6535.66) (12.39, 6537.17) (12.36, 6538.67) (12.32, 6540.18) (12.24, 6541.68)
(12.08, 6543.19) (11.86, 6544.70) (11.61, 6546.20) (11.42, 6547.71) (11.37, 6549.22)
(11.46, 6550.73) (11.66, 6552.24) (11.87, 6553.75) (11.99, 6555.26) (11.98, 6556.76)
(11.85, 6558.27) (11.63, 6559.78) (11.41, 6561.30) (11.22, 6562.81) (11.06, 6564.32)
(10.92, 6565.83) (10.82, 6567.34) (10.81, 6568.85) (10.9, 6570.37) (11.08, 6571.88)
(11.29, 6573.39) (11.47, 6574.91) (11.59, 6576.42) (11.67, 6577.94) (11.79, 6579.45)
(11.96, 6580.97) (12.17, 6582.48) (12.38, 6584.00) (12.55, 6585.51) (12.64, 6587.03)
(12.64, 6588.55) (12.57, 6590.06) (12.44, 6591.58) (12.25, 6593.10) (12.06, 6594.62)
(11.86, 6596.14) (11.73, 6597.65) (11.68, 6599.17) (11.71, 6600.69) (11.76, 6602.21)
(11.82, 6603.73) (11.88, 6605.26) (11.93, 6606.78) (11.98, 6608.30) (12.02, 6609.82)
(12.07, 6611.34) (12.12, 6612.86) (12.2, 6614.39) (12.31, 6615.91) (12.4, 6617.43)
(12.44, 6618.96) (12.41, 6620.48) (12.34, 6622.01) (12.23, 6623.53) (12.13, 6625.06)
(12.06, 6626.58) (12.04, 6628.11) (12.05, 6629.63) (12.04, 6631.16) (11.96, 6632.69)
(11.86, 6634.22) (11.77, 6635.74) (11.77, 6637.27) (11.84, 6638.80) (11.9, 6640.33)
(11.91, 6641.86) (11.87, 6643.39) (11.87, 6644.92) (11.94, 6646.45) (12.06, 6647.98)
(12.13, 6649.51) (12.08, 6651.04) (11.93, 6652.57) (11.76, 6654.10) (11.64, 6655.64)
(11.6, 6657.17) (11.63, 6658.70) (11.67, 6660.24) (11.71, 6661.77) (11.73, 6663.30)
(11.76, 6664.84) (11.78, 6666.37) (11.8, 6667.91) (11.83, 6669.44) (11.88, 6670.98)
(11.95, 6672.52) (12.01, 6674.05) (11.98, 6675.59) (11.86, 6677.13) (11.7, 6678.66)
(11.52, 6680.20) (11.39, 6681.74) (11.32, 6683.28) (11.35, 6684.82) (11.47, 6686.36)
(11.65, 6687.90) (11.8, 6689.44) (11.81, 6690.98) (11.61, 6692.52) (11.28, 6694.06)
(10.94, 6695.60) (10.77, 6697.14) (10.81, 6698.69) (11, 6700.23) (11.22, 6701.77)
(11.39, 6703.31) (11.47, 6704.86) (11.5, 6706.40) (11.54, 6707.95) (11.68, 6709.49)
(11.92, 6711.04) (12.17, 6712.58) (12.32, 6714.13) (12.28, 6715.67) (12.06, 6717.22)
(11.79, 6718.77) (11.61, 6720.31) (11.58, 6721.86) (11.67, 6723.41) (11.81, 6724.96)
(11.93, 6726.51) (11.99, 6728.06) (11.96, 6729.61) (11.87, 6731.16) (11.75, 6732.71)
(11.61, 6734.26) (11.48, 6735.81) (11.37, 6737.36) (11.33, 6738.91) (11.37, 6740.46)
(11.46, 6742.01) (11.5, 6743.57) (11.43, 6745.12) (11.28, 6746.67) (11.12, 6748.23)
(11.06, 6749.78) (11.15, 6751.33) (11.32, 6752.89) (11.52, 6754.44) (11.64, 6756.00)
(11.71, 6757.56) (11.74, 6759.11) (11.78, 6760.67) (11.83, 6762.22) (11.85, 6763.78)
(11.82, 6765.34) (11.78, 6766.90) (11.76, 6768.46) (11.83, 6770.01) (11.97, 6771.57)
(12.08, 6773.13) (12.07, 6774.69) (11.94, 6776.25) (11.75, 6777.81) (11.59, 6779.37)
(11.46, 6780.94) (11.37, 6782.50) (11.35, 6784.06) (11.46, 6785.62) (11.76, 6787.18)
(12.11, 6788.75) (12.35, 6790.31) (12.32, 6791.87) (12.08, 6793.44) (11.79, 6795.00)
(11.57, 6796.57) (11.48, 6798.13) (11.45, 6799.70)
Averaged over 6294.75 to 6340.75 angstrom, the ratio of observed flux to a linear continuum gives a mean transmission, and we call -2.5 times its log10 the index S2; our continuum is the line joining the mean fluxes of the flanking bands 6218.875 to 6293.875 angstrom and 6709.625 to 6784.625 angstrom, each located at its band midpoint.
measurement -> -0.02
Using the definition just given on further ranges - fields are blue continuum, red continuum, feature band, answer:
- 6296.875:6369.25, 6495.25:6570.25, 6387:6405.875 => -0.03 mag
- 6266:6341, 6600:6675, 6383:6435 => -0.04 mag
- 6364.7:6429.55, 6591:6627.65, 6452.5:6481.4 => 0.02 mag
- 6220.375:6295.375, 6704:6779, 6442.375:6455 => 0.02 mag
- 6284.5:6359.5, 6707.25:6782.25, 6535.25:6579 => 0.01 mag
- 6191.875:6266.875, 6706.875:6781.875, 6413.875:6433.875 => -0.08 mag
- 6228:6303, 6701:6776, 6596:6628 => -0.04 mag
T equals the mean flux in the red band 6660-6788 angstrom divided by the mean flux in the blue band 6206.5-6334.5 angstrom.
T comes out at 1.01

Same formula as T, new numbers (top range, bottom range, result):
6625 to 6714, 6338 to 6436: 0.98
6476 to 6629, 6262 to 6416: 1.00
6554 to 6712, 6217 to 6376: 1.01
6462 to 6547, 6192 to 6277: 1.05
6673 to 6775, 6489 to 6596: 0.98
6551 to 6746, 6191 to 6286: 1.03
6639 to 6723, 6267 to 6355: 0.99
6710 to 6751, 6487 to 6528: 0.99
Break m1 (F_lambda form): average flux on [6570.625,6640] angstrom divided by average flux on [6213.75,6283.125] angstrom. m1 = 1.05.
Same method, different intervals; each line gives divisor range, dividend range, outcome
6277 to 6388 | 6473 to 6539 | 1.01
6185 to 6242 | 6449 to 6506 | 1.05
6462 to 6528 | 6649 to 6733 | 0.99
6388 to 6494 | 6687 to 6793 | 0.97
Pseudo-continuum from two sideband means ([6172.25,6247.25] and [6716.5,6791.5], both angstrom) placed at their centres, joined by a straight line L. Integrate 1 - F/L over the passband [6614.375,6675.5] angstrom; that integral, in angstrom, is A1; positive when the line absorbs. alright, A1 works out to -1.8 angstrom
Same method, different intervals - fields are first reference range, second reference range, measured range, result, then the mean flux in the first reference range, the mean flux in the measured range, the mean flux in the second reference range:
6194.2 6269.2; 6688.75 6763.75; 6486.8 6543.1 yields -2.2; 11.4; 11.9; 11.6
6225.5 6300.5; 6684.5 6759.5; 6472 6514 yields -0.7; 11.5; 11.7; 11.6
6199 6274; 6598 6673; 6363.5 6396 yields -0.4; 11.4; 11.7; 11.9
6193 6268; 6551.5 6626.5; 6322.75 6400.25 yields -1.9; 11.4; 11.8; 11.9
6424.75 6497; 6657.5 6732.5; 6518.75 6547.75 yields -0.6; 11.9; 12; 11.7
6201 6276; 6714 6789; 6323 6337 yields -0.9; 11.4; 12.1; 11.7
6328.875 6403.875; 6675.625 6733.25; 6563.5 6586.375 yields 0.4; 11.8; 11.5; 11.6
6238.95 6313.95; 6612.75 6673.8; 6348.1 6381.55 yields 0.3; 11.6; 11.6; 12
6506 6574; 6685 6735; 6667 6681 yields -0.2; 11.7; 11.8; 11.6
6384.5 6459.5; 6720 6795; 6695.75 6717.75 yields 0.3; 12.1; 11.6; 11.7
